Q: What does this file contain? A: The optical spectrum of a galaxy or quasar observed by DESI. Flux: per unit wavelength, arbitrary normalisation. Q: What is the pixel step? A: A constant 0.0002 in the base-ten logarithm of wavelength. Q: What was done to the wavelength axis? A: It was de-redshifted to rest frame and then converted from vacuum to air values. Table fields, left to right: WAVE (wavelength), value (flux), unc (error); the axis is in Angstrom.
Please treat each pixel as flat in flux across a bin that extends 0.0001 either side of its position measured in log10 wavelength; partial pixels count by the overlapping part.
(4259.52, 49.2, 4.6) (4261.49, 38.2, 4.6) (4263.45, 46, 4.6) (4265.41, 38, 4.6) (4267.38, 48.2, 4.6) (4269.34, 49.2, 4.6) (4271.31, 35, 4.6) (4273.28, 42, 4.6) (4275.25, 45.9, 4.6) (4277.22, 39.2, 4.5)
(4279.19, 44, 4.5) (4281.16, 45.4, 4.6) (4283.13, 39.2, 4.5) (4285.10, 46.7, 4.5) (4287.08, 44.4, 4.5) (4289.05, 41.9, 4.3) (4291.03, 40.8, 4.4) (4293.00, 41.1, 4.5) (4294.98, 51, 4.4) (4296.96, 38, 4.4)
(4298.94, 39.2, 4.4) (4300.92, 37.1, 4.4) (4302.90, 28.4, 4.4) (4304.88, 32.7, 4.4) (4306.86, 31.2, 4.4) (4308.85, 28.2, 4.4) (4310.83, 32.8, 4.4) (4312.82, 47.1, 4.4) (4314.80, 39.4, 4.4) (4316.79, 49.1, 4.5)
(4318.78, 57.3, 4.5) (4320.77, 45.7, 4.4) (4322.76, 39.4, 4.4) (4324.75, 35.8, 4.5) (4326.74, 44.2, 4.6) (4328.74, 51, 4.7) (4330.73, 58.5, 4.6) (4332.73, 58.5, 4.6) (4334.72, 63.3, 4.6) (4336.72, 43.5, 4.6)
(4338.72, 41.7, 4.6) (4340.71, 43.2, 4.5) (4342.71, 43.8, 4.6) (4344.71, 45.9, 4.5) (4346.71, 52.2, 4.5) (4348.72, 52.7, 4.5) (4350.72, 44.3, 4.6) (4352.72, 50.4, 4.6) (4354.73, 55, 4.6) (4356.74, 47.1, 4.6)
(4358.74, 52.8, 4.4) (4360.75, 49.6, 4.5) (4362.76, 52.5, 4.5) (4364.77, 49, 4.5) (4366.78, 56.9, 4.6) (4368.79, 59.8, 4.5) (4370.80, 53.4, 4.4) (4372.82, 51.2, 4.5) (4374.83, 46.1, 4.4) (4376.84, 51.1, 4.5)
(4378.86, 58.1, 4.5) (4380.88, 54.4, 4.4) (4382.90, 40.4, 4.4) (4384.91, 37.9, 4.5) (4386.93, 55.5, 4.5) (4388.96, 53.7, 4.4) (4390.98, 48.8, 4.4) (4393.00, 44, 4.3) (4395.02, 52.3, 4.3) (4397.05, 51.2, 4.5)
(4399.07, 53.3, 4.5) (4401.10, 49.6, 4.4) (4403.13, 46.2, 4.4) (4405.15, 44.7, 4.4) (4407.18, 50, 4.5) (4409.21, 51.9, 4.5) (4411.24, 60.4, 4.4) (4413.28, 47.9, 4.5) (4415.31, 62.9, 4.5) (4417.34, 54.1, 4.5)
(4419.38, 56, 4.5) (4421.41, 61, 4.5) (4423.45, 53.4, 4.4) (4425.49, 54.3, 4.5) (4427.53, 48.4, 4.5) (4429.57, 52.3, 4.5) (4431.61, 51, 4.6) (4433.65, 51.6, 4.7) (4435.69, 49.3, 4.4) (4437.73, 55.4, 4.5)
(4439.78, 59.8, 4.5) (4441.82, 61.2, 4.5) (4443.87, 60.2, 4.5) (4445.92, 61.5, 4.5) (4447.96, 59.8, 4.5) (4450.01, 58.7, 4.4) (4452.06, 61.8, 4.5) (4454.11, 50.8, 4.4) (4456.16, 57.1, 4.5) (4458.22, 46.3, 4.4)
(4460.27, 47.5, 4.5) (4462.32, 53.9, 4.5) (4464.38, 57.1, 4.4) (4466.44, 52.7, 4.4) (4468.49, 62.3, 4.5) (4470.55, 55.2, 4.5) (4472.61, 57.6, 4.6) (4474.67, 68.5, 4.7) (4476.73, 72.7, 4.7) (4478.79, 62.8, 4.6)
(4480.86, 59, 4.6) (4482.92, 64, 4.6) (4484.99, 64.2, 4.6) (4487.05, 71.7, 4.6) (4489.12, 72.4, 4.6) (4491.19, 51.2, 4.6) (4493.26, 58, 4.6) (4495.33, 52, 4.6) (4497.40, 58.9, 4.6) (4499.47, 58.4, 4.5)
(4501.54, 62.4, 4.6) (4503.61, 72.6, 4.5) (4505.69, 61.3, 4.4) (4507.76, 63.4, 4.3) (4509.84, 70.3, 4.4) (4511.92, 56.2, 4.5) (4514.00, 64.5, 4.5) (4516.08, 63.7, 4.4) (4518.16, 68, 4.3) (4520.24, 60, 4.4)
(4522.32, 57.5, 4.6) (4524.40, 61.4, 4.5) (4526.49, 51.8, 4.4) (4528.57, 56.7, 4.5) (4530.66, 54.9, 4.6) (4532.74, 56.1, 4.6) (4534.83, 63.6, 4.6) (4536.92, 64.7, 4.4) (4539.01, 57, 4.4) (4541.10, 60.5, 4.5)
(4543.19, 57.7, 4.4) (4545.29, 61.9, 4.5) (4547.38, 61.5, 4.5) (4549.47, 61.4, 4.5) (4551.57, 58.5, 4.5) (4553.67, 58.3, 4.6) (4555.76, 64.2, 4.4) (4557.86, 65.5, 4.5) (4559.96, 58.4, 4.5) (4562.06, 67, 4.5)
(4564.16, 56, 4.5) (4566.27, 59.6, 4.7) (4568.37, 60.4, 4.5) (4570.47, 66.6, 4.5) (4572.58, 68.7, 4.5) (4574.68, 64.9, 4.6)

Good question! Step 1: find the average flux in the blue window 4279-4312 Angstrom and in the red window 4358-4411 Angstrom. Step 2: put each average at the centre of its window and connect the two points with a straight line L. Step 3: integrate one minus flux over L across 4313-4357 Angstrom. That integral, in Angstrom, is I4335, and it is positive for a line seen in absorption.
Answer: -4.2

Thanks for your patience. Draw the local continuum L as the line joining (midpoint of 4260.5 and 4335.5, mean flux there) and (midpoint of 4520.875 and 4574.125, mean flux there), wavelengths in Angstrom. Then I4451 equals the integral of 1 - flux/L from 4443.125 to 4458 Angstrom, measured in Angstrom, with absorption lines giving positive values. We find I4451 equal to -1.17 Angstrom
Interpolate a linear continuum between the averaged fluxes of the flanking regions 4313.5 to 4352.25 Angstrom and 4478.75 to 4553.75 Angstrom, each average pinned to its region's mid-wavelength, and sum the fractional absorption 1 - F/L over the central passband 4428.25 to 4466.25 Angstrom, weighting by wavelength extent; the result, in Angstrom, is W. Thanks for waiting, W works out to 0.6 Angstrom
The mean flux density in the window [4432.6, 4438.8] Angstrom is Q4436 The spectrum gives 52.2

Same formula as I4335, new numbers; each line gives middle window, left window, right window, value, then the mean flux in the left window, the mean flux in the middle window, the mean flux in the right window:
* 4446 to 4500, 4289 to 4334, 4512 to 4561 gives -3.8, 42.3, 59.1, 60.3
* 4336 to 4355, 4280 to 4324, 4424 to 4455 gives -0.6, 40.7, 47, 55.7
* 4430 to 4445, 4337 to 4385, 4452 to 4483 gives 0.0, 49.7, 55.4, 57.8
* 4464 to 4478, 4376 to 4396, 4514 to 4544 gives -1.4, 49.6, 61.1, 59.7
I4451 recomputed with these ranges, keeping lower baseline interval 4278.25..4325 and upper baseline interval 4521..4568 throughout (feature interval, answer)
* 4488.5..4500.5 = -0.47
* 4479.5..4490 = -2.09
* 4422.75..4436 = -0.21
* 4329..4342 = -2.37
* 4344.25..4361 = -2.03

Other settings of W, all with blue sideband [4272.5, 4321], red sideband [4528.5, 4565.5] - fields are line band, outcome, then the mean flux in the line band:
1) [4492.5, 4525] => -2.53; 61.8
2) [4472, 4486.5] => -2.49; 64.6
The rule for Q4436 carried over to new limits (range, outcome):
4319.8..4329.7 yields 43.2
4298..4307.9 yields 33.7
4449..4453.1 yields 60.2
